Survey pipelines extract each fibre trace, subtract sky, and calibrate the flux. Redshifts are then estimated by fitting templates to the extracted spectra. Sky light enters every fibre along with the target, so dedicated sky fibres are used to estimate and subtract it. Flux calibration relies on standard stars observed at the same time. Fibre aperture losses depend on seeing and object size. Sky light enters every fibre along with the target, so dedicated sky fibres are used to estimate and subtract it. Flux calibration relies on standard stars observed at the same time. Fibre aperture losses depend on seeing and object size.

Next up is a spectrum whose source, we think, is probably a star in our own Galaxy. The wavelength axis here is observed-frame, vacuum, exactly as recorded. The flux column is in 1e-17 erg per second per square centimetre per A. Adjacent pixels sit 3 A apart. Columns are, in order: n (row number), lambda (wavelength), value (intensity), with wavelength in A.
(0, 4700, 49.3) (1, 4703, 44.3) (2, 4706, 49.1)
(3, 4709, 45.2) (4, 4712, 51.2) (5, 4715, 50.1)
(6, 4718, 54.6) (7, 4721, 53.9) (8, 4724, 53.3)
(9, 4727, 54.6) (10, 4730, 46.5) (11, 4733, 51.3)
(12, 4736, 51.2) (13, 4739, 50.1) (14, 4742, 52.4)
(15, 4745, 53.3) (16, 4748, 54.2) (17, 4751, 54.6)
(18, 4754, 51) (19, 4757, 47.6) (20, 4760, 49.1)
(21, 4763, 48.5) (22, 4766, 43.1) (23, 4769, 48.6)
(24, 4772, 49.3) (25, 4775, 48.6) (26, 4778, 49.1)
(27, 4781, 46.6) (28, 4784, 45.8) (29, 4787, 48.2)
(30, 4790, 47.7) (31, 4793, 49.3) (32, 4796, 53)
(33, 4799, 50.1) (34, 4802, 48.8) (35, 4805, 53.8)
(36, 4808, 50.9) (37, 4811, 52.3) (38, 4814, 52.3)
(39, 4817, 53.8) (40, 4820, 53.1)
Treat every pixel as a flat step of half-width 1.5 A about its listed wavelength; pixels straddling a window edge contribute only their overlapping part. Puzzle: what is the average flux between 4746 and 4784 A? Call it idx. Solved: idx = 49.1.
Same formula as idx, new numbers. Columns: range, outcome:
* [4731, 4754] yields 52.2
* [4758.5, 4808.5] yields 48.8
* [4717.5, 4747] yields 52.1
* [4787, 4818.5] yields 51.1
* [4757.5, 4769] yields 47.2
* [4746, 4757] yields 52.5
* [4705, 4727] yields 51.3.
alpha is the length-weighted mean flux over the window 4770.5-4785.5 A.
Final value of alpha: 47.9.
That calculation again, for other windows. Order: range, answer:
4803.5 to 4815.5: 52.3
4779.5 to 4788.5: 46.9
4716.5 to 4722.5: 54.2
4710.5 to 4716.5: 50.7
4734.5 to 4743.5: 51.2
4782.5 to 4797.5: 48.8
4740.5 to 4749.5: 53.3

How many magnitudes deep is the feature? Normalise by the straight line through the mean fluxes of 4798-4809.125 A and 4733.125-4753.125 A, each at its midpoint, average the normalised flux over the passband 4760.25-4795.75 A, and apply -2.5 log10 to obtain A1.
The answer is 0.080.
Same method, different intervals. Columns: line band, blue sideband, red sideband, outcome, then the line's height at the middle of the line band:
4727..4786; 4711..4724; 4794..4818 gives 0.06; 52.2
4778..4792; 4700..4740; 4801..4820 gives 0.09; 51.7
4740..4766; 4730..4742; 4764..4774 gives -0.04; 48.8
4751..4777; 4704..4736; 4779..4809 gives 0.03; 50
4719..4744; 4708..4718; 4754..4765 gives -0.05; 49.3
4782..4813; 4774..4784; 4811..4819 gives 0.01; 50.4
